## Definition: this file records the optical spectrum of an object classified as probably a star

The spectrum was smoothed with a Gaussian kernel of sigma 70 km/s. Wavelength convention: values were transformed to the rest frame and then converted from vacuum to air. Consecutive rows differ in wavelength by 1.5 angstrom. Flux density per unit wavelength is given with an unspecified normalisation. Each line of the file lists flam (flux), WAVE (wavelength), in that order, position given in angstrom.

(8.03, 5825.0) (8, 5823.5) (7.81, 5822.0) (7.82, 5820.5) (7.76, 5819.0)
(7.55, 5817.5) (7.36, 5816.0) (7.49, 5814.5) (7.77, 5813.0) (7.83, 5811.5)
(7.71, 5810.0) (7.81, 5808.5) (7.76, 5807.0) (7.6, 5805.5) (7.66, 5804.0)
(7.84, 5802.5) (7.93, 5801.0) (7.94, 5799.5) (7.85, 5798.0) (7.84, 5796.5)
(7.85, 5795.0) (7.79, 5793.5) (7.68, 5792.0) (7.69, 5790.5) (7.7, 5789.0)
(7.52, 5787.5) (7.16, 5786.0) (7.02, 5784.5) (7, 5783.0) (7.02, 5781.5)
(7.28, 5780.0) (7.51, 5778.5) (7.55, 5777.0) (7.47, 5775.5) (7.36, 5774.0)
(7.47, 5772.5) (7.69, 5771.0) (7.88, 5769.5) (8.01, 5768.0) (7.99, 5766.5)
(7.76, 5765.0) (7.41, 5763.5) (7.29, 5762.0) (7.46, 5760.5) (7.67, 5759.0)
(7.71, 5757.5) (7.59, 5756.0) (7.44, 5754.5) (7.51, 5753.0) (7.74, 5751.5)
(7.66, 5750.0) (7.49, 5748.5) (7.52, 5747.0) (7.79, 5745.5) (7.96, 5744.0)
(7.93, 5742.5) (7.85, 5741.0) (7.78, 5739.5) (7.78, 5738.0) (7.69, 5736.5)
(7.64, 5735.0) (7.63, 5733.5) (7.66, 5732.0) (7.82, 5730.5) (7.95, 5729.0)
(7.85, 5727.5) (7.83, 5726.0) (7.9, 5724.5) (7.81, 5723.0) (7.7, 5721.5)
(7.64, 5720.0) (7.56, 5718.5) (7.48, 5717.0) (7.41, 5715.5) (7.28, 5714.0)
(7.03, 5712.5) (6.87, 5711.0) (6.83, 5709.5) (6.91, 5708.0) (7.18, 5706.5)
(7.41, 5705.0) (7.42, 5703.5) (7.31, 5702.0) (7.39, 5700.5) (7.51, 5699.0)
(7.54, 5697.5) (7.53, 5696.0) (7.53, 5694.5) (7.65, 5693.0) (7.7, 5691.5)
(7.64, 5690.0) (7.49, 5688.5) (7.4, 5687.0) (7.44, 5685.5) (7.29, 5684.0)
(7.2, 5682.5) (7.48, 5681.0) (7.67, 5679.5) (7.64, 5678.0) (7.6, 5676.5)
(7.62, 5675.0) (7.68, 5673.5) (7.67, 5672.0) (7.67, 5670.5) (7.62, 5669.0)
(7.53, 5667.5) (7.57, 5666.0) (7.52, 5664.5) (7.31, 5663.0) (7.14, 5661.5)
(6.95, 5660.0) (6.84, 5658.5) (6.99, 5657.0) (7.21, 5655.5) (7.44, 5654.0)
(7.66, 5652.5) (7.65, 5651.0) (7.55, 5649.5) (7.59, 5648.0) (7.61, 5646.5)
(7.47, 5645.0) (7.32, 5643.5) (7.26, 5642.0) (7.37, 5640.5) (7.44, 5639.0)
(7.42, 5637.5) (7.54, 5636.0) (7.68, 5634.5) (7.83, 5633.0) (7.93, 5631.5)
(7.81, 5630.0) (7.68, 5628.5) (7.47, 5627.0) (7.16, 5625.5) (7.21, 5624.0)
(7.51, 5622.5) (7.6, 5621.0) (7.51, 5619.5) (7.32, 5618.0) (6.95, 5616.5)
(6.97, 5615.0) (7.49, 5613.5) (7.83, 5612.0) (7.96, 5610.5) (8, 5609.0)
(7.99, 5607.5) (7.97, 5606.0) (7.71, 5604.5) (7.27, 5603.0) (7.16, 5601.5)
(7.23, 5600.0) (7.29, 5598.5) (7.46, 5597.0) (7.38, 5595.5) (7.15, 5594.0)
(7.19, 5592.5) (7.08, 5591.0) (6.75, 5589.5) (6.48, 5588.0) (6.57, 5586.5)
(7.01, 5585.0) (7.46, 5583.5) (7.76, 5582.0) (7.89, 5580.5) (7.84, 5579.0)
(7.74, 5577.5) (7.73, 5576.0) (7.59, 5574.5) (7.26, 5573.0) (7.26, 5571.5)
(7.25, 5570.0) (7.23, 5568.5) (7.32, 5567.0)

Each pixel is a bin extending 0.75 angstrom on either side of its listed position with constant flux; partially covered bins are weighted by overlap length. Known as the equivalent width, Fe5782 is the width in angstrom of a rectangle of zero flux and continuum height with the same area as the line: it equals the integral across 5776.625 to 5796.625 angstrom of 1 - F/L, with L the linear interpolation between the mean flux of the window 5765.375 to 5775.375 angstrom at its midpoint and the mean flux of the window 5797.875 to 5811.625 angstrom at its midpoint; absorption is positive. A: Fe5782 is 0.8 angstrom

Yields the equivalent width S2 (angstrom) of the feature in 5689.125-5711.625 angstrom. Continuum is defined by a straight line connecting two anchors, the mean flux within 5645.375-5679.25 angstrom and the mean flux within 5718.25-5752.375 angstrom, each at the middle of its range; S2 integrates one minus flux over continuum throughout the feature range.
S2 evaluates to 0.7 angstrom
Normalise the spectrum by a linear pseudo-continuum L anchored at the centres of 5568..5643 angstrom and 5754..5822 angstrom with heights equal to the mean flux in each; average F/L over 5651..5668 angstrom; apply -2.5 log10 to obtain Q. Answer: 0.03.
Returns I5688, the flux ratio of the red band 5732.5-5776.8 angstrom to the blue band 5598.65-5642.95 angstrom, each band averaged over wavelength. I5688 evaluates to 1.0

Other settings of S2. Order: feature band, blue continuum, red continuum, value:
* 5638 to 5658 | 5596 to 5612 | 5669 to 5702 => 0.4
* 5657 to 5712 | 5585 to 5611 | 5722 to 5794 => 0.6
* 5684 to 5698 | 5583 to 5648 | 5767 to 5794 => -0.2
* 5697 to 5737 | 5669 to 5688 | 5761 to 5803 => 0.3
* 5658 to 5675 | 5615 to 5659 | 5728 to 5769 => 0.2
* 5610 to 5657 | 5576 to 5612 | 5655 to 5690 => -0.4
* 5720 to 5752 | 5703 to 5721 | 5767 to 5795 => -1.8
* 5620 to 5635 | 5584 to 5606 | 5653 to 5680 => -0.6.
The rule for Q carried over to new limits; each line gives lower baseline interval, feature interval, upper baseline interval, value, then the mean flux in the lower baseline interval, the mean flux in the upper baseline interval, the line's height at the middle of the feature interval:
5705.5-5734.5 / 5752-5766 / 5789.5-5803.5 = 0.016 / 7.49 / 7.82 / 7.66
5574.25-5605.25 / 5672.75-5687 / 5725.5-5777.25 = 0.002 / 7.32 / 7.68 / 7.52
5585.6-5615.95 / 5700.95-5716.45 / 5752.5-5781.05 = 0.048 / 7.34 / 7.58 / 7.49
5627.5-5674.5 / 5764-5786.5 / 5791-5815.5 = 0.033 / 7.48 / 7.77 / 7.71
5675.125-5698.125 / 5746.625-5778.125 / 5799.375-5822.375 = 0.006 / 7.52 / 7.72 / 7.64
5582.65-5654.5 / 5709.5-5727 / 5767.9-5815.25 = 0.008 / 7.42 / 7.61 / 7.53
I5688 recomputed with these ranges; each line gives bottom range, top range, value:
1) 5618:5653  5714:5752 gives 1.02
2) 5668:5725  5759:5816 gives 1.02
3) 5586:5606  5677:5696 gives 1.05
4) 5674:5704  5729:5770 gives 1.03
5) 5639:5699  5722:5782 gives 1.03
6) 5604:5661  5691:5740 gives 1.00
